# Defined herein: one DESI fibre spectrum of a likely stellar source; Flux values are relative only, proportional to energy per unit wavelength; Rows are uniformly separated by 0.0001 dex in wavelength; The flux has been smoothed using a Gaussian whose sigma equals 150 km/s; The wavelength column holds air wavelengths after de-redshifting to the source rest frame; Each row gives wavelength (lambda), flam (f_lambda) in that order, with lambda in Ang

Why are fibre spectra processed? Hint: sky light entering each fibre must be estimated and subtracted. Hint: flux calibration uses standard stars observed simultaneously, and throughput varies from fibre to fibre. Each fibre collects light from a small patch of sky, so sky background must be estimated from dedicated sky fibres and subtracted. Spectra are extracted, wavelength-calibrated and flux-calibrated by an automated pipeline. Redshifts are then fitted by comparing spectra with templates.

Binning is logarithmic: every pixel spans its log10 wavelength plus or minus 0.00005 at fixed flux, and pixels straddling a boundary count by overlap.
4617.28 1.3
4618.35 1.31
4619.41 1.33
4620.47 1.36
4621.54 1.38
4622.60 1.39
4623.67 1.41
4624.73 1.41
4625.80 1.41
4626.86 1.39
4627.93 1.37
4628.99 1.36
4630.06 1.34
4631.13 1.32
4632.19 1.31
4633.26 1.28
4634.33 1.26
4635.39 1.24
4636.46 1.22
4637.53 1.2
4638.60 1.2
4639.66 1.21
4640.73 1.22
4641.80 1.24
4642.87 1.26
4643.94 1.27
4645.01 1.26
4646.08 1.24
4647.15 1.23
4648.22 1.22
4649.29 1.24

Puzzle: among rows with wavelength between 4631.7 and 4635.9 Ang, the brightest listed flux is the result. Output 1.31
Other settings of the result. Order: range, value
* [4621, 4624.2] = 1.41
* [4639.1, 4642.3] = 1.24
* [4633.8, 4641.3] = 1.26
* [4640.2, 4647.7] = 1.27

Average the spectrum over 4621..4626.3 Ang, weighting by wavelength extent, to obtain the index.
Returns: 1.4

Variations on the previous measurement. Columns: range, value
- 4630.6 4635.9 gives 1.28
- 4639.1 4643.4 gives 1.23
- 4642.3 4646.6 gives 1.26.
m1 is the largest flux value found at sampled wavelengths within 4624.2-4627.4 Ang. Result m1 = 1.41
